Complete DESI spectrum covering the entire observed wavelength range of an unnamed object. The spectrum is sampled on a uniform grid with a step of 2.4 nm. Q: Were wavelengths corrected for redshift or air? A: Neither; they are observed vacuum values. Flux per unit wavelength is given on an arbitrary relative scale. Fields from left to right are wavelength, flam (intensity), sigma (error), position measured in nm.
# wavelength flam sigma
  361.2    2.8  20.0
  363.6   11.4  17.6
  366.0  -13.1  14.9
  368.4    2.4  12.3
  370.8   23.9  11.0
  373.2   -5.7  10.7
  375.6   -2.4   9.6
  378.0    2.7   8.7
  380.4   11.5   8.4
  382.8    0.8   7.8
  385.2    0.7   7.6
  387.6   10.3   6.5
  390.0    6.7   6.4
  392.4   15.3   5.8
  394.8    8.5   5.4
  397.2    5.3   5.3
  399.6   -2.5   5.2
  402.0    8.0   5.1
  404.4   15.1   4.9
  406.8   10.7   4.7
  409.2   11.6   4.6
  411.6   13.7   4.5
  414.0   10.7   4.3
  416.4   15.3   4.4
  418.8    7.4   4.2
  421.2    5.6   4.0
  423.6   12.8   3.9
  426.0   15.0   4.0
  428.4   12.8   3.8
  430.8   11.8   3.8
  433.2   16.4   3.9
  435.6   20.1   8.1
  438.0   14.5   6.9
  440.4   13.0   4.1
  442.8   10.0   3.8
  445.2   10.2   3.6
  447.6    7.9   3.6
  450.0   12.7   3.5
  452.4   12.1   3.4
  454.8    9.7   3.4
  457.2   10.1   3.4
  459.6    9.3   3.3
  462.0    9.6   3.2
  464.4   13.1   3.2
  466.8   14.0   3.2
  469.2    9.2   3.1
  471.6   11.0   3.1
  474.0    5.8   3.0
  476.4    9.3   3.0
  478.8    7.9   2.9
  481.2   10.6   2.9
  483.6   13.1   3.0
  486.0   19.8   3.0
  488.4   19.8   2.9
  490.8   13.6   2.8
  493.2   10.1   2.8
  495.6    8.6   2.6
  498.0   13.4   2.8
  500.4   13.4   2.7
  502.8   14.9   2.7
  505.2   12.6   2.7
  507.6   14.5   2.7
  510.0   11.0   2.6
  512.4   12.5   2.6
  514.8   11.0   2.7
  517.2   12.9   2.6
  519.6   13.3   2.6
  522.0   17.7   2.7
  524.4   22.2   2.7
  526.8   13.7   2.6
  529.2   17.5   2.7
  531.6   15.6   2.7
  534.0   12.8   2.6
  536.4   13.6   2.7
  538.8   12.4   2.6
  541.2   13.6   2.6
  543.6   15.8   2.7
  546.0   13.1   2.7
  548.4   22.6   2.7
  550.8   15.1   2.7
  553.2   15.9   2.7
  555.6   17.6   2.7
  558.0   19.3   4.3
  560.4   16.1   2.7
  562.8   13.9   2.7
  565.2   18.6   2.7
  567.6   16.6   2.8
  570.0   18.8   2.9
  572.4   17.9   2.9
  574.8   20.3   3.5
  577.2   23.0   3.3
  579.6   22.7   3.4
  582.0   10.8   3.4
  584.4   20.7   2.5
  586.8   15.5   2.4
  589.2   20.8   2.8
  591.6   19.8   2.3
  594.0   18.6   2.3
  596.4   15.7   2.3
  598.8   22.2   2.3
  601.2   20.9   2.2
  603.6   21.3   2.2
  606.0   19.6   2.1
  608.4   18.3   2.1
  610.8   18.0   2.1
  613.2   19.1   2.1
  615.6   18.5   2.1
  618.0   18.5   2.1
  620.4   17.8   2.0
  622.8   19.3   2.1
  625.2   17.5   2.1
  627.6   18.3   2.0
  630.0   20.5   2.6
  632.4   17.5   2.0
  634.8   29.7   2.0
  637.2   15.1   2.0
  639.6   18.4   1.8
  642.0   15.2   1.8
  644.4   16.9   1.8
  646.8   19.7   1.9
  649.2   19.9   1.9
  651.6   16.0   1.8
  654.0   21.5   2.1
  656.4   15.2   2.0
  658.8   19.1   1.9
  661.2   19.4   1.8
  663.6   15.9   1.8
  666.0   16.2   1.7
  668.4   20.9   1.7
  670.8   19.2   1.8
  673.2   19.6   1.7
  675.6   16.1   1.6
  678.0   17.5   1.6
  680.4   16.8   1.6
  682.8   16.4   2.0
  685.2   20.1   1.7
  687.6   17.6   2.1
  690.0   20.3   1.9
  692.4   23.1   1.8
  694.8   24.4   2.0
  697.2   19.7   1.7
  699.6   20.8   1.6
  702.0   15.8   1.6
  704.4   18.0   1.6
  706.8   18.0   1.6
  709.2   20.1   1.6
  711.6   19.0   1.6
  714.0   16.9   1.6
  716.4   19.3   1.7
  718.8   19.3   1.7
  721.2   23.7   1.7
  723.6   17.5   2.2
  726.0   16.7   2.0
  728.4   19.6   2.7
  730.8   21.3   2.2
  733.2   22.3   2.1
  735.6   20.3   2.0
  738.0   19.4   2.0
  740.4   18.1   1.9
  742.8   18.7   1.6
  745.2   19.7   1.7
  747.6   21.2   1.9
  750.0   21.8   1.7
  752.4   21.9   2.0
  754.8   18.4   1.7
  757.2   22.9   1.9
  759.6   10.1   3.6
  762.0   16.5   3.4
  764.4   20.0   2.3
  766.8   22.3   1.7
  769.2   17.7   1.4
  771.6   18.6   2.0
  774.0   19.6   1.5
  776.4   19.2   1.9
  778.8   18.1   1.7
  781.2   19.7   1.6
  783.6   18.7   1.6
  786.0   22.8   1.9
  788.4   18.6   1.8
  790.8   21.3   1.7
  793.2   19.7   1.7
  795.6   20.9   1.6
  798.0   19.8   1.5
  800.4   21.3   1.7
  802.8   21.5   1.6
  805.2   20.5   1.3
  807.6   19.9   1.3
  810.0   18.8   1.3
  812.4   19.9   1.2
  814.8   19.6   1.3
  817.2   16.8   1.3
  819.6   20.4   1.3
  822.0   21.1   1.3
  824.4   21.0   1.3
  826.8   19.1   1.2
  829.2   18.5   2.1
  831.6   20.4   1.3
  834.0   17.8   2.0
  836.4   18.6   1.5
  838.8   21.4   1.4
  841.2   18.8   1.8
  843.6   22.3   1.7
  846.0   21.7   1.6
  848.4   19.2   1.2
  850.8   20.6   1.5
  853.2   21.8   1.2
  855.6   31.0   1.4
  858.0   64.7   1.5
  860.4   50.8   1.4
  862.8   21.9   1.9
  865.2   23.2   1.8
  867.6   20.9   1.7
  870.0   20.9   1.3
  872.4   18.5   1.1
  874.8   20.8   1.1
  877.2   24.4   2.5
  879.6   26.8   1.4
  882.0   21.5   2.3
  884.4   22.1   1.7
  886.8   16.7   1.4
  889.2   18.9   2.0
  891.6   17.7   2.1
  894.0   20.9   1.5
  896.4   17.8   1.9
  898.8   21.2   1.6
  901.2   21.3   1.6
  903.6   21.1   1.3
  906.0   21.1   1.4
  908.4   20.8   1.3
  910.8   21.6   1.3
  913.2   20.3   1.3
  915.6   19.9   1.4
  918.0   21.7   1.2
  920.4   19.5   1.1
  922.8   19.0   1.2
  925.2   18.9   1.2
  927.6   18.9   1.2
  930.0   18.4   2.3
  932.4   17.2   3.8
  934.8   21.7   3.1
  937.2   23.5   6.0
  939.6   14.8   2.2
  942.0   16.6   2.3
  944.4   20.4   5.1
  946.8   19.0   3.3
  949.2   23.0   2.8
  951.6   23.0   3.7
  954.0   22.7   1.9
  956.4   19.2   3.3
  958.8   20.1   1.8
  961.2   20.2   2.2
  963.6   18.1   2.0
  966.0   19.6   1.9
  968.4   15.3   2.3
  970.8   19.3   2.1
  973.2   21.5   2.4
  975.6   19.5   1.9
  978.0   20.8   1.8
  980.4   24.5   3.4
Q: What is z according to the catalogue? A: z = 0.307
